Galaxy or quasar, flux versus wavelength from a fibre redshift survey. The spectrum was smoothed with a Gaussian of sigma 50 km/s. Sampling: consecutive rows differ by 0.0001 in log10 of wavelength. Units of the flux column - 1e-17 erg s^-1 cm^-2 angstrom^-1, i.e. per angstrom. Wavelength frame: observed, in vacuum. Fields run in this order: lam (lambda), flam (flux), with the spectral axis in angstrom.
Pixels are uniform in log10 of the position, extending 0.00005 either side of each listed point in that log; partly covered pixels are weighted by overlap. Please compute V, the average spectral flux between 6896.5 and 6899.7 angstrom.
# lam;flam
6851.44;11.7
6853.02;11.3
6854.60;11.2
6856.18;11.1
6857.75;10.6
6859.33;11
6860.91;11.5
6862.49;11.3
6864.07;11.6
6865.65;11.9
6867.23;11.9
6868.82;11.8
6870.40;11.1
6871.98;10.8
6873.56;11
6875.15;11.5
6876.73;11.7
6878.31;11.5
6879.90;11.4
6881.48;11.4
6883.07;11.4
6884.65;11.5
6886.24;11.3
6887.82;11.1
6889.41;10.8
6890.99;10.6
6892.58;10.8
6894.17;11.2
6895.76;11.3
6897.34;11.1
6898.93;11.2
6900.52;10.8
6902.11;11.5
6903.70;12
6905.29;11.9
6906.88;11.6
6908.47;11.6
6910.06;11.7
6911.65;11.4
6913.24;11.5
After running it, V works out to 11.2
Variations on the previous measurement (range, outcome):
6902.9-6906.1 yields 11.9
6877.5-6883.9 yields 11.4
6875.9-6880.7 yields 11.5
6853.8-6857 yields 11.2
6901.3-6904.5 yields 11.7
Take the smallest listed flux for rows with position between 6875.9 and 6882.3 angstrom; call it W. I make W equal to 11.4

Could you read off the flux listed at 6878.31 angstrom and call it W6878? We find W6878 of 11.5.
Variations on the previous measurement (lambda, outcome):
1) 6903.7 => 12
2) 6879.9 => 11.4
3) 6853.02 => 11.3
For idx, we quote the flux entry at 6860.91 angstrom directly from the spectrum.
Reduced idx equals 11.5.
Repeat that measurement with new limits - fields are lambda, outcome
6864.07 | 11.6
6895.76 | 11.3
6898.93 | 11.2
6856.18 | 11.1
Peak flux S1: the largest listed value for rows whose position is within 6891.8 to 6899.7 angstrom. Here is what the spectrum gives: 11.3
